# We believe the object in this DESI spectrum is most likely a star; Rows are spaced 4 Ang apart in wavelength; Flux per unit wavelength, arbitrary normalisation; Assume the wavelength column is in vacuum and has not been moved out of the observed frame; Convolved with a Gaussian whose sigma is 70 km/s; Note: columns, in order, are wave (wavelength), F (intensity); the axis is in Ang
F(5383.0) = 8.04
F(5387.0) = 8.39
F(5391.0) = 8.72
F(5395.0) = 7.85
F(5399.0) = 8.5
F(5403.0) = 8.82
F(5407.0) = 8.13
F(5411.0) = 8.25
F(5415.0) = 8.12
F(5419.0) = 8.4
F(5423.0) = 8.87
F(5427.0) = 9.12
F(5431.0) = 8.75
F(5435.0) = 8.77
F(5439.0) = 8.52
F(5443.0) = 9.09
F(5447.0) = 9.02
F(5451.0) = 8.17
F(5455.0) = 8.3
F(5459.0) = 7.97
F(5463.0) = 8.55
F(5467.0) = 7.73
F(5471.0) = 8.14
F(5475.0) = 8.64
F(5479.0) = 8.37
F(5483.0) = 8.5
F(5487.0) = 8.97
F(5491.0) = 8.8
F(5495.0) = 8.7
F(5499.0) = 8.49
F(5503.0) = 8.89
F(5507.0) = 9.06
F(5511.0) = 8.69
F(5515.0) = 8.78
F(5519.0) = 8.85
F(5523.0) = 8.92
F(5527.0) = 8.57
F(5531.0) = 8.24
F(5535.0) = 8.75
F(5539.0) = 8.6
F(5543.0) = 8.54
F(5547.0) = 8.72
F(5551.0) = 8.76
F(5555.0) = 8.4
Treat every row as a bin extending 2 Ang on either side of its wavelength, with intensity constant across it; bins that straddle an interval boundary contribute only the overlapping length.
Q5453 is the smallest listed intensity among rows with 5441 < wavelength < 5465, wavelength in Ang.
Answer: 7.97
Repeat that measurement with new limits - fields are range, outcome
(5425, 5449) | 8.52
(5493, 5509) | 8.49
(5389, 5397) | 7.85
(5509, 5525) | 8.69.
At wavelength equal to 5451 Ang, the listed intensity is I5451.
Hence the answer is 8.17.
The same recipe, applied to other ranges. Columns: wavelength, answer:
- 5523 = 8.92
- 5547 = 8.72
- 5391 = 8.72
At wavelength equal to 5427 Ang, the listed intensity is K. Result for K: 9.12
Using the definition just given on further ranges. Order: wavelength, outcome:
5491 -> 8.8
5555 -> 8.4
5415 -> 8.12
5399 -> 8.5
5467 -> 7.73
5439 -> 8.52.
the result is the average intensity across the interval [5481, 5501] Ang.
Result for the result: 8.69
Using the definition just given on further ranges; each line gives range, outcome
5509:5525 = 8.81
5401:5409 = 8.48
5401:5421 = 8.34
